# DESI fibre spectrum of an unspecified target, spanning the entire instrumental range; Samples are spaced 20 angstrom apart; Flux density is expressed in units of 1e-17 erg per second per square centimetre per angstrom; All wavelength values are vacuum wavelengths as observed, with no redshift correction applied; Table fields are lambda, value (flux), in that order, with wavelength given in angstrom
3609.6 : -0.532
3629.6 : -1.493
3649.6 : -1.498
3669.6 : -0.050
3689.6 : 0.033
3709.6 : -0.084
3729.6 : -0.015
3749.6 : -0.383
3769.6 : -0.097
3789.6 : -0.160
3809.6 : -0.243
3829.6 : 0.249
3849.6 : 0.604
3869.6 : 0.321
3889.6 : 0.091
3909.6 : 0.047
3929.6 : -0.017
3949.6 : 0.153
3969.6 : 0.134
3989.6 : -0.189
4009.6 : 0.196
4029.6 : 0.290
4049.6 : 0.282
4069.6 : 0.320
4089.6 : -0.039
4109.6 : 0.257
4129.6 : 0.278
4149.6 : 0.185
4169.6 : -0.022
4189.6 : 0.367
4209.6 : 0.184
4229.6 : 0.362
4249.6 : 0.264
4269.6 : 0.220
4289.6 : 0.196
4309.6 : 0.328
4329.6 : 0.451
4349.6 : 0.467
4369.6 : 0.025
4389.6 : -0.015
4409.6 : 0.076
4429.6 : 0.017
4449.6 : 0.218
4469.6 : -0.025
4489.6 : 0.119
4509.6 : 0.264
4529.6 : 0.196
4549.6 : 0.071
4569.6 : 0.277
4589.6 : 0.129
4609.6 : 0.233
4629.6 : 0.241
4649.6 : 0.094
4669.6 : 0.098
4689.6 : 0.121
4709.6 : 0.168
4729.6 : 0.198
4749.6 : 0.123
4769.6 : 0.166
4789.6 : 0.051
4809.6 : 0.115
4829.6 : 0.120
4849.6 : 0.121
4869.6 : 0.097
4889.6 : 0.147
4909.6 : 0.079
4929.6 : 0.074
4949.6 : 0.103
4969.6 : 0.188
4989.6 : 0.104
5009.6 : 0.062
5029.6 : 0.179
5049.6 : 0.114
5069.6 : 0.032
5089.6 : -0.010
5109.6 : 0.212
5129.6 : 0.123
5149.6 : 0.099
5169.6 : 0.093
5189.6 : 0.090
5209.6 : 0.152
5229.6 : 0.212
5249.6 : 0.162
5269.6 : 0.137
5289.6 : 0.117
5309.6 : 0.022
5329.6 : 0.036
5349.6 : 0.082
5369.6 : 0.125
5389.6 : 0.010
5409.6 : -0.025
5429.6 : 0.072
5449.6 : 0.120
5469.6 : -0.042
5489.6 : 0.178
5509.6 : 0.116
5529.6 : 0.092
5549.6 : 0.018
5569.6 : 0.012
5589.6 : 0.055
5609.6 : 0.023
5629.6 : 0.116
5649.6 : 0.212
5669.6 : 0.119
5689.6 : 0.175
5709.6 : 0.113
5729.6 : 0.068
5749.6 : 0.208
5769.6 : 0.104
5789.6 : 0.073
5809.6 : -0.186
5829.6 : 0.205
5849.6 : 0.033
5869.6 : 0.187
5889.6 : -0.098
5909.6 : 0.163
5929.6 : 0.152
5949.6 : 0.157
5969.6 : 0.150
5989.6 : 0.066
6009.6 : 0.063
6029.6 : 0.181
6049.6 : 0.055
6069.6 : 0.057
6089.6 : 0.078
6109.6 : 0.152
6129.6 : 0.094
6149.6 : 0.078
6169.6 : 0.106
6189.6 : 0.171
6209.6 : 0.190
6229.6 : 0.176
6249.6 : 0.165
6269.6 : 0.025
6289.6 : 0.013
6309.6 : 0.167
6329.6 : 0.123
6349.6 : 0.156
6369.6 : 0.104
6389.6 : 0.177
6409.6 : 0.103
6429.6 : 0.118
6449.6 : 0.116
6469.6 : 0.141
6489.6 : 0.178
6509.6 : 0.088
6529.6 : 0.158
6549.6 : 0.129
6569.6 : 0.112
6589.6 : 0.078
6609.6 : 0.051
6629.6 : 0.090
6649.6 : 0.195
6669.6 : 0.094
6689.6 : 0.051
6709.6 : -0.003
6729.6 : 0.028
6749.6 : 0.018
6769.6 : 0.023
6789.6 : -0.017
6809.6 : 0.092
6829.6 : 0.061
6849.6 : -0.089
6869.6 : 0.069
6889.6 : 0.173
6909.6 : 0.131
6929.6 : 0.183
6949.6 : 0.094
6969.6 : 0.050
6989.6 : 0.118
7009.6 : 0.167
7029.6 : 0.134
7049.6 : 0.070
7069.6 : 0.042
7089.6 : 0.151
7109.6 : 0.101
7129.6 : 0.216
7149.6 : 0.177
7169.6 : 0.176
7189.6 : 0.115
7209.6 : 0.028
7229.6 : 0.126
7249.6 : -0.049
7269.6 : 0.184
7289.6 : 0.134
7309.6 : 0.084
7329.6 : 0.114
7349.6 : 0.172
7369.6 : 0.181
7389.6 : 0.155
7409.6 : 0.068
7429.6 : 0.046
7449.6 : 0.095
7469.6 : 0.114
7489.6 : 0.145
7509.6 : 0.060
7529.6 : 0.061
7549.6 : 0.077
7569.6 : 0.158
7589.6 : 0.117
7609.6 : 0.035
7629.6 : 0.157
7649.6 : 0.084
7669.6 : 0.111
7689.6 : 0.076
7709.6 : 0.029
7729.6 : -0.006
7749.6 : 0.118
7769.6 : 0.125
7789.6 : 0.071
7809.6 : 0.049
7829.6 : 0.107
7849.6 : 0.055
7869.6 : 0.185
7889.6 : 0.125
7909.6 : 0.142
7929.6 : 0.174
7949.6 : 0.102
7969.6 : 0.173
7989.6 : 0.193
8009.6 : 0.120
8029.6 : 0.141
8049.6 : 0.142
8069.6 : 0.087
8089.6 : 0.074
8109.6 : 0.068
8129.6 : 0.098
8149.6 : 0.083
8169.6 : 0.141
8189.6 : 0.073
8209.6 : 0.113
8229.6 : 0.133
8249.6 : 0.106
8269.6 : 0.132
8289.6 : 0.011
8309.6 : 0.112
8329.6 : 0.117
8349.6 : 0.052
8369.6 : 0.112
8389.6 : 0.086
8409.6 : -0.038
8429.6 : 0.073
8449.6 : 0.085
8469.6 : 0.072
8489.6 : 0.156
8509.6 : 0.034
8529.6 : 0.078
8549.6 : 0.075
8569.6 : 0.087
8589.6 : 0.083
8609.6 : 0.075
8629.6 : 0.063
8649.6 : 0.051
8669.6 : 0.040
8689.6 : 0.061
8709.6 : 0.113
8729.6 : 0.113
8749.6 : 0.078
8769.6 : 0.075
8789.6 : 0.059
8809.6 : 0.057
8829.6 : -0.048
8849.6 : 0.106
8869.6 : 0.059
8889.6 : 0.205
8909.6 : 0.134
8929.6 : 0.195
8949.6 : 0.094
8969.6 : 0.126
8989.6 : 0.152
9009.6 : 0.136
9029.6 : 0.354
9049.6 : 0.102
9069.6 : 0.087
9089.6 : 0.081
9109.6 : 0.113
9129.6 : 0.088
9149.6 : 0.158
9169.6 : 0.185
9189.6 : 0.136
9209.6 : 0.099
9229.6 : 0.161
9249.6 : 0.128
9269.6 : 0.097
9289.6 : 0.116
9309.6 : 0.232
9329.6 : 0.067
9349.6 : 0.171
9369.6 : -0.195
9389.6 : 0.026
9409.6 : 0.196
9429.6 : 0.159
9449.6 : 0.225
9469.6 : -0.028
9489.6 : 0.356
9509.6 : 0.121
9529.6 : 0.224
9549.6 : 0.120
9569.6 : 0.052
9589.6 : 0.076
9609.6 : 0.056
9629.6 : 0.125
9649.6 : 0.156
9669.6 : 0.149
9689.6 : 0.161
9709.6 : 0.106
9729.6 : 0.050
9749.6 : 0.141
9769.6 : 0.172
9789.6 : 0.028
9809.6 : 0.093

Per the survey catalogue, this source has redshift 1.42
